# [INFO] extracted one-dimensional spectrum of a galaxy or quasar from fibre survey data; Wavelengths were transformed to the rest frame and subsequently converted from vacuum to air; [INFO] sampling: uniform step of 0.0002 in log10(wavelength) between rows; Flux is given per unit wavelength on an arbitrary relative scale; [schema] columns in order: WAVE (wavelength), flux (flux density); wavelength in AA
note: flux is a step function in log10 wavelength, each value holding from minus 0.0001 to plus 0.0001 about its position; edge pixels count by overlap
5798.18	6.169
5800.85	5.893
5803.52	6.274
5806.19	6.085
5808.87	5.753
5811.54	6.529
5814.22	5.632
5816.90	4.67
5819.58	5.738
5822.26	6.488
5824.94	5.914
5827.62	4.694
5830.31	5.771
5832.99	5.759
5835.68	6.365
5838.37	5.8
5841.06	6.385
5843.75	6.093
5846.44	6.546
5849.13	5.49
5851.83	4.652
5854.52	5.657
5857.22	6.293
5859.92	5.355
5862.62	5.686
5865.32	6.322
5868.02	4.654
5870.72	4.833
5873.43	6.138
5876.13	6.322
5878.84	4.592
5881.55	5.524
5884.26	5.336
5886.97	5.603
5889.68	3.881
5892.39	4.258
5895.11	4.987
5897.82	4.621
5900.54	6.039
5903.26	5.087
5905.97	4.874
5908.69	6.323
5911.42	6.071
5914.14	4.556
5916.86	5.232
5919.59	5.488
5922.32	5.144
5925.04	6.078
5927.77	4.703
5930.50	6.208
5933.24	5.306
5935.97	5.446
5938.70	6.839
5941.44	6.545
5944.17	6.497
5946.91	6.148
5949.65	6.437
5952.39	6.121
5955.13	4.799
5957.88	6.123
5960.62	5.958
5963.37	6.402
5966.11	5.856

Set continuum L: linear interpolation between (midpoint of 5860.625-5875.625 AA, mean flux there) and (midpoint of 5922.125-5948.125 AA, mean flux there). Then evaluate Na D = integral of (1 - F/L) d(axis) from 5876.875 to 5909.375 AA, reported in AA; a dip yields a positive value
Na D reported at 3.5 AA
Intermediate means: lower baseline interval 5.57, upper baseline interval 5.93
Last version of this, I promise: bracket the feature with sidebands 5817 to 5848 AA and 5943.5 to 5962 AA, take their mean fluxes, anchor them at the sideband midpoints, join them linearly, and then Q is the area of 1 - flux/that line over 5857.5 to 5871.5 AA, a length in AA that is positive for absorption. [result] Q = 1.1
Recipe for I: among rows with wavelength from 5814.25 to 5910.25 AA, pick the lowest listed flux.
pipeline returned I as 3.881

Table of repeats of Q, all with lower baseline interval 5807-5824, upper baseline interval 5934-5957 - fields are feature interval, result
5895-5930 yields 3.83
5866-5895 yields 3.95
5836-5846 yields -0.50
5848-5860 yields 0.79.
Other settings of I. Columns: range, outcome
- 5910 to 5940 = 4.556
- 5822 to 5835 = 4.694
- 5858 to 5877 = 4.654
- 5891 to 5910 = 4.258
